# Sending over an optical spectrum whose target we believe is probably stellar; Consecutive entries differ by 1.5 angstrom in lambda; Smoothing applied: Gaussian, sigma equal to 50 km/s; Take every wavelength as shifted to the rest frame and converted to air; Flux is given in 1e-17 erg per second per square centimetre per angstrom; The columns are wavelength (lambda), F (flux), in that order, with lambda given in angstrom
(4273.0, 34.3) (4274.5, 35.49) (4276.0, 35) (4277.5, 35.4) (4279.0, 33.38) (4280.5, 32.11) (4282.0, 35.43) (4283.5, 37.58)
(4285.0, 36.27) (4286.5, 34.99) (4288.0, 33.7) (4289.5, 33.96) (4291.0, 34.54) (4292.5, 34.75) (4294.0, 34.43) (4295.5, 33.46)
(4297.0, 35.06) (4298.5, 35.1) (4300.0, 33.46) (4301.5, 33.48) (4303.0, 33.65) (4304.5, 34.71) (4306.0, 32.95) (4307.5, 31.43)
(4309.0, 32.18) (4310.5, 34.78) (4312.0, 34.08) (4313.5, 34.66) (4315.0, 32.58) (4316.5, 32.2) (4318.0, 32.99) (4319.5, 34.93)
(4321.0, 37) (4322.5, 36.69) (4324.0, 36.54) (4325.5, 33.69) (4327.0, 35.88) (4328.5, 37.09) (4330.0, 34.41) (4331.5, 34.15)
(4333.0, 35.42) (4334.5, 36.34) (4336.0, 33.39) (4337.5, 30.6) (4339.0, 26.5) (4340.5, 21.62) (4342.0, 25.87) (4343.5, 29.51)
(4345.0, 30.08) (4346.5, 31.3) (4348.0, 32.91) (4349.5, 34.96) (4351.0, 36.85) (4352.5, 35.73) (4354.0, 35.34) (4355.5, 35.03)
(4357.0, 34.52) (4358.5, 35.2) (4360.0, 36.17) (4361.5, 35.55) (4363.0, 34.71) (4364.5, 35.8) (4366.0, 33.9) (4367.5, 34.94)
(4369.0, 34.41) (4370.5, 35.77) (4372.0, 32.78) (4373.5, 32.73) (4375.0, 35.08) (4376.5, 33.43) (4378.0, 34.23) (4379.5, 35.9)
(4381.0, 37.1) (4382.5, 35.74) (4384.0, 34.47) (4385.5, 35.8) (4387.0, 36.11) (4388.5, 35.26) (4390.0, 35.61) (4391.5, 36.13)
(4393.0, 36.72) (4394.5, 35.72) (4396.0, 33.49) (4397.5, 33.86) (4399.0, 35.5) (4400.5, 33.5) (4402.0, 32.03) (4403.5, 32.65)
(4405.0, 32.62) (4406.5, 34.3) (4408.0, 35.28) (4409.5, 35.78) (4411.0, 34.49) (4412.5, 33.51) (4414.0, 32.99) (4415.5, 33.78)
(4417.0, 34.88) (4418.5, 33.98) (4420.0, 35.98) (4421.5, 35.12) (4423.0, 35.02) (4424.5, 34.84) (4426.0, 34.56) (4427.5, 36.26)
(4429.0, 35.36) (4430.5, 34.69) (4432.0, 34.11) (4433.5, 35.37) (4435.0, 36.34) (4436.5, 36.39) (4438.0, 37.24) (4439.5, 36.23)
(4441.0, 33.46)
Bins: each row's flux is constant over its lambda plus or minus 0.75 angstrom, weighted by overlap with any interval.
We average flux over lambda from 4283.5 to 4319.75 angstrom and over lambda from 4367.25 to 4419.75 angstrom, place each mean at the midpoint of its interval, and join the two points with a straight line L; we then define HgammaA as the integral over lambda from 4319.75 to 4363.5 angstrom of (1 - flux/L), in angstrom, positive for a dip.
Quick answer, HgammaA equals 0.9 angstrom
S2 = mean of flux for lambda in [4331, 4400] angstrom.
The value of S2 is 34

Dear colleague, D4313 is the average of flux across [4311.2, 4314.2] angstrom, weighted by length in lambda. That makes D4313 34.4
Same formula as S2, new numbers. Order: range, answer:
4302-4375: 33.7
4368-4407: 34.7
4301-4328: 34.2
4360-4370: 35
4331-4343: 30.4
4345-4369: 34.7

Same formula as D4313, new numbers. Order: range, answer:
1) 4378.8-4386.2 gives 35.8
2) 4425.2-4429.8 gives 35.4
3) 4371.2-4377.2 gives 33.5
